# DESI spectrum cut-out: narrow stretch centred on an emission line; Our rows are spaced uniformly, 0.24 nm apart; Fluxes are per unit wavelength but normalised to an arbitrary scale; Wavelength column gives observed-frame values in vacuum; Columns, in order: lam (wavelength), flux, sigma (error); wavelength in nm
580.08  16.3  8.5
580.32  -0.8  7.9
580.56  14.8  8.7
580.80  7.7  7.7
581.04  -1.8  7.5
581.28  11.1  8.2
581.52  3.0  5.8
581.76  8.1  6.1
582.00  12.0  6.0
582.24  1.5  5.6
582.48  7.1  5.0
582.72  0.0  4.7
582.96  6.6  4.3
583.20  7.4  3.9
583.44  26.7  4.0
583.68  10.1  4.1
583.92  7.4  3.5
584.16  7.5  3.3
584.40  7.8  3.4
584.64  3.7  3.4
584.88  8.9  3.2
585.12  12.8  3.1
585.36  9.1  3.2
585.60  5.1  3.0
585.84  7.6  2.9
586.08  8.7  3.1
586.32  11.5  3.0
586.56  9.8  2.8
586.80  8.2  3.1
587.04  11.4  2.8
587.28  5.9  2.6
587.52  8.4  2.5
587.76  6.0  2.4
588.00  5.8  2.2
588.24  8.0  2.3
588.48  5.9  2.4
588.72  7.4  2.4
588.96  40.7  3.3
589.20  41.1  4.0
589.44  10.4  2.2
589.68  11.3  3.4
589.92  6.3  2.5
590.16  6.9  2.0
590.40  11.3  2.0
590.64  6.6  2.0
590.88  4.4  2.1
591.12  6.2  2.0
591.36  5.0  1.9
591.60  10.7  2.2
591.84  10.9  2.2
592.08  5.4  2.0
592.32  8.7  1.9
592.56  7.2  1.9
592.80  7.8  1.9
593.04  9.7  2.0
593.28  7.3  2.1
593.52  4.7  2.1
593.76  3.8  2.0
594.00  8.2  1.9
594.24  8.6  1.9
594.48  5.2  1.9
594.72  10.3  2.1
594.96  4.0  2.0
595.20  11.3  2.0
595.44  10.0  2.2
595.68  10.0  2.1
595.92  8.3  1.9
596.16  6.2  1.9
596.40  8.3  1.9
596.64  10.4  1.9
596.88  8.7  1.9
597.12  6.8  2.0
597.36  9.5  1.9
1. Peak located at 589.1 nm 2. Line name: [O III] 5007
